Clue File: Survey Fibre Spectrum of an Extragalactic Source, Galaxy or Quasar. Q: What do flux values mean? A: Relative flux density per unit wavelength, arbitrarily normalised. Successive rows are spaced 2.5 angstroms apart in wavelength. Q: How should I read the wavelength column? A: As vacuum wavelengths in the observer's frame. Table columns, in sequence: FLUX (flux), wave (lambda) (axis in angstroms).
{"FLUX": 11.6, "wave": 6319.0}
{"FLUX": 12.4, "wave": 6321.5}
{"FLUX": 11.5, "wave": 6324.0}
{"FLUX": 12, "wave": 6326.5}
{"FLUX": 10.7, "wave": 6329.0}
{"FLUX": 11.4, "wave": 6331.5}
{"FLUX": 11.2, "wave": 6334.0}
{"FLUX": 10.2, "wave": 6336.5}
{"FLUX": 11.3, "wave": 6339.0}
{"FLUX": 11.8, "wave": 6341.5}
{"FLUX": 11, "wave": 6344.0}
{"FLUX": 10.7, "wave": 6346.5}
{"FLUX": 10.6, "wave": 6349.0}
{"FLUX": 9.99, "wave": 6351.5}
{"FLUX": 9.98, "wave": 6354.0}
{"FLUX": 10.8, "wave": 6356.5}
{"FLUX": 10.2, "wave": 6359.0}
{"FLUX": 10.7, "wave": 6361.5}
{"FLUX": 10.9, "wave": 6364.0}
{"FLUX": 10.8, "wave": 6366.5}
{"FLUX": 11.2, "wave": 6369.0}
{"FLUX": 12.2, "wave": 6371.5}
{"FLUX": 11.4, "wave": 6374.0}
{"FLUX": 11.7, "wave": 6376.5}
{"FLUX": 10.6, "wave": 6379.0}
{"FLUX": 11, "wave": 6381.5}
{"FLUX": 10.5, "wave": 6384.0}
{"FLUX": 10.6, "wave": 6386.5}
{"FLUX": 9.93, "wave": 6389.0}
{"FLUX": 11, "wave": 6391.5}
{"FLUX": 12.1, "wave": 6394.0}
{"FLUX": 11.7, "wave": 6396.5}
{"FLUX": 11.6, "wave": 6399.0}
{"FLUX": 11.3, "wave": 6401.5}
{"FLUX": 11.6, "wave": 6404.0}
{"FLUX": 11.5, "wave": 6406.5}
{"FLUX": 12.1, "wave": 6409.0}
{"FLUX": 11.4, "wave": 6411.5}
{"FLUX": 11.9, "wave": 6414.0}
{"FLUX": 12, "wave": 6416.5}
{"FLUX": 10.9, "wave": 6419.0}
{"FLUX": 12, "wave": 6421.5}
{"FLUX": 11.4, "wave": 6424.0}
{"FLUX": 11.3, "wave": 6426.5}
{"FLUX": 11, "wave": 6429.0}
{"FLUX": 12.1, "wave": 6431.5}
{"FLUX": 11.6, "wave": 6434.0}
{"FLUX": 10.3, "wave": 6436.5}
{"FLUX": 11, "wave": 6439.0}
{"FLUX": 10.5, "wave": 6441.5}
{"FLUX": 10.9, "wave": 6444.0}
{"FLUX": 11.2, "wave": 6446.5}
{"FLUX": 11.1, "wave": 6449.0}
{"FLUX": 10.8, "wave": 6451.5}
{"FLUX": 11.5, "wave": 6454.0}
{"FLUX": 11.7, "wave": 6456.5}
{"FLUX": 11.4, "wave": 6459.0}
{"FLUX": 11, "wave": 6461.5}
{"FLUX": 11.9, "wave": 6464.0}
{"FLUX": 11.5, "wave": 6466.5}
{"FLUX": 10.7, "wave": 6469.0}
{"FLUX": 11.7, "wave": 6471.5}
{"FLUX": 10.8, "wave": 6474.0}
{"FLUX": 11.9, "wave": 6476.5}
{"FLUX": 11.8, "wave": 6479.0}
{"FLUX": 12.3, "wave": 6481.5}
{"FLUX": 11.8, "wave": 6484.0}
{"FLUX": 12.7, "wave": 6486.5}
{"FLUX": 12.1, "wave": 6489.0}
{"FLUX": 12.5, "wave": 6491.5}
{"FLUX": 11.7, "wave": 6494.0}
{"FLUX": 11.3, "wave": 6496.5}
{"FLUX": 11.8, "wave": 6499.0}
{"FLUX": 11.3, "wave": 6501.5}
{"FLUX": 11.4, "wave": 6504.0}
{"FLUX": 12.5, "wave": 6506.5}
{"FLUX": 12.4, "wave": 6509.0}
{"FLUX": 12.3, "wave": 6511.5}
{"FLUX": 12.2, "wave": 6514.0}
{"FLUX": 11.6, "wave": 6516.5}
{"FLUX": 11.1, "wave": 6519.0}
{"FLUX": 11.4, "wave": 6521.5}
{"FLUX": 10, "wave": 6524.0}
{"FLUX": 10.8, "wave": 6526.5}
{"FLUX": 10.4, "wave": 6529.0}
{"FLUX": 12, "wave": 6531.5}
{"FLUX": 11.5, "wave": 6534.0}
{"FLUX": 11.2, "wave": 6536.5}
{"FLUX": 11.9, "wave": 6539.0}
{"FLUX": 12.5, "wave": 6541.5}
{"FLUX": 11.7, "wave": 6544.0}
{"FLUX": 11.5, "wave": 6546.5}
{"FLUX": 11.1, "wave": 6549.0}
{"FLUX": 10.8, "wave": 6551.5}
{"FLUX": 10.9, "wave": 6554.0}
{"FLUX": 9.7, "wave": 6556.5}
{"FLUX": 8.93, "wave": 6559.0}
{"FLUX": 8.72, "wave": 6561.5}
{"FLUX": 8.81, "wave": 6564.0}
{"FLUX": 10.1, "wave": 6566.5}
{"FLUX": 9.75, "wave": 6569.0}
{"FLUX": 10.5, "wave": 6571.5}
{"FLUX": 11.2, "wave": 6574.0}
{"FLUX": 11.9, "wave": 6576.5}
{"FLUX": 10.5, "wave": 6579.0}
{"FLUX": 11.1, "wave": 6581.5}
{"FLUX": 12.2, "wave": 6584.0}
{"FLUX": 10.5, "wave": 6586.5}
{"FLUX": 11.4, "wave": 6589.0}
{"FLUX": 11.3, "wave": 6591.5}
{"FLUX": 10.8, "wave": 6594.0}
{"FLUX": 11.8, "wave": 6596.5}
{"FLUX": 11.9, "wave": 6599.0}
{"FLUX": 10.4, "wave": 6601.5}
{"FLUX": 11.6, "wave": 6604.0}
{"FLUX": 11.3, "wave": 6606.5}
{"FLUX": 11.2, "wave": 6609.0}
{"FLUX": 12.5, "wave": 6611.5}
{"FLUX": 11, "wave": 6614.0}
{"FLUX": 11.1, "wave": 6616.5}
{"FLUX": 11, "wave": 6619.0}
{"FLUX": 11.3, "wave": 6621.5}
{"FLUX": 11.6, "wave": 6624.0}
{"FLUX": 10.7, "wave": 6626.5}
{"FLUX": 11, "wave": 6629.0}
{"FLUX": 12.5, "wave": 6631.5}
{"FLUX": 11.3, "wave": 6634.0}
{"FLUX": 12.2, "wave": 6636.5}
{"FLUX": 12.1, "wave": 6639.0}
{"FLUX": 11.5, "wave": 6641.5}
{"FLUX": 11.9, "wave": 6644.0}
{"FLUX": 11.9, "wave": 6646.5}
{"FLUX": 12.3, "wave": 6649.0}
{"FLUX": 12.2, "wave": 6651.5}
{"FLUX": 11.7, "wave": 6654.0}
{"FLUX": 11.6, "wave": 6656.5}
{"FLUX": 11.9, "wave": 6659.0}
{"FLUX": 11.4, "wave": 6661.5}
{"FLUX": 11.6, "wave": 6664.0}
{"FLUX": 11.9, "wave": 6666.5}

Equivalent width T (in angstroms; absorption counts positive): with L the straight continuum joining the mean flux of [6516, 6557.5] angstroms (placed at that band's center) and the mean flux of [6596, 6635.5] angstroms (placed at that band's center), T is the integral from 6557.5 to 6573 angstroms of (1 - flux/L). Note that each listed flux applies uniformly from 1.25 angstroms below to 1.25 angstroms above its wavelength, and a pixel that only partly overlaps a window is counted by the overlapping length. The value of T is 2.4 angstroms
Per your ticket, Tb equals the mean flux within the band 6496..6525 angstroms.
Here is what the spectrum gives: 11.6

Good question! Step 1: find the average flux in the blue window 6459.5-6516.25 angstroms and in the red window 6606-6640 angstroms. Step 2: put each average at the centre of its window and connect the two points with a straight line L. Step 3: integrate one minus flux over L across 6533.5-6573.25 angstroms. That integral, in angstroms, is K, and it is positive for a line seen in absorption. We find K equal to 3.6 angstroms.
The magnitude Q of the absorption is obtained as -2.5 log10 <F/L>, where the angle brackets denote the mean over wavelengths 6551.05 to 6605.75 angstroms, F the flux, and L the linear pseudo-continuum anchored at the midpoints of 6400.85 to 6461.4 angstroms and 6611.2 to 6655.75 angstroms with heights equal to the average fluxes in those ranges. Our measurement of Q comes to 0.09 mag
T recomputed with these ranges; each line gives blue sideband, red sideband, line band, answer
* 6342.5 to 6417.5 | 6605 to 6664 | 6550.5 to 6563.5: 2.0 angstroms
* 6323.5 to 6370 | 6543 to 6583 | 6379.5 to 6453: -3.4 angstroms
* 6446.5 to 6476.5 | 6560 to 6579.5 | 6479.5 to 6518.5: -3.8 angstroms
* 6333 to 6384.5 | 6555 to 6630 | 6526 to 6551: -1.4 angstroms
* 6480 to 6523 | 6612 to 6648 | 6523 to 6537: 1.0 angstroms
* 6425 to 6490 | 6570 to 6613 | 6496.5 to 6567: 1.5 angstroms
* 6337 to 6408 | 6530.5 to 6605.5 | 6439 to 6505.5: -3.2 angstroms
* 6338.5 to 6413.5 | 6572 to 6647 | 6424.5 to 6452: 0.2 angstroms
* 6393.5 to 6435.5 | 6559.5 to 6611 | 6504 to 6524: -1.1 angstroms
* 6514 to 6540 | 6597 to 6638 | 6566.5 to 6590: 0.8 angstroms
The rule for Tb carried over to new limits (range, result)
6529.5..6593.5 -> 10.9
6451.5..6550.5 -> 11.6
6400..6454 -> 11.3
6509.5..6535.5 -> 11.4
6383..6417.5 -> 11.4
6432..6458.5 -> 11.1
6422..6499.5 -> 11.5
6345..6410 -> 11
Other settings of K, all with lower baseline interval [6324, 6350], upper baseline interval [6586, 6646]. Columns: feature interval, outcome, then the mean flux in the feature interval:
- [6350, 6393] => 1.4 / 10.8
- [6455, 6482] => -0.6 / 11.5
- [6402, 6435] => -1.1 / 11.6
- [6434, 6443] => 0.4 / 10.7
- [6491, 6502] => -0.4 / 11.7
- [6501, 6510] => -0.5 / 11.9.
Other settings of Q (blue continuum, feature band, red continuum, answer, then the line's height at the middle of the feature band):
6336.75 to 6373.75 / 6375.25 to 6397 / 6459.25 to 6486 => 0.006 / 11.1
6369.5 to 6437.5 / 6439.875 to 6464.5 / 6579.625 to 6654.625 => 0.021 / 11.4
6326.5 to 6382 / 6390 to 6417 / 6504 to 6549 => -0.048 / 11.1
